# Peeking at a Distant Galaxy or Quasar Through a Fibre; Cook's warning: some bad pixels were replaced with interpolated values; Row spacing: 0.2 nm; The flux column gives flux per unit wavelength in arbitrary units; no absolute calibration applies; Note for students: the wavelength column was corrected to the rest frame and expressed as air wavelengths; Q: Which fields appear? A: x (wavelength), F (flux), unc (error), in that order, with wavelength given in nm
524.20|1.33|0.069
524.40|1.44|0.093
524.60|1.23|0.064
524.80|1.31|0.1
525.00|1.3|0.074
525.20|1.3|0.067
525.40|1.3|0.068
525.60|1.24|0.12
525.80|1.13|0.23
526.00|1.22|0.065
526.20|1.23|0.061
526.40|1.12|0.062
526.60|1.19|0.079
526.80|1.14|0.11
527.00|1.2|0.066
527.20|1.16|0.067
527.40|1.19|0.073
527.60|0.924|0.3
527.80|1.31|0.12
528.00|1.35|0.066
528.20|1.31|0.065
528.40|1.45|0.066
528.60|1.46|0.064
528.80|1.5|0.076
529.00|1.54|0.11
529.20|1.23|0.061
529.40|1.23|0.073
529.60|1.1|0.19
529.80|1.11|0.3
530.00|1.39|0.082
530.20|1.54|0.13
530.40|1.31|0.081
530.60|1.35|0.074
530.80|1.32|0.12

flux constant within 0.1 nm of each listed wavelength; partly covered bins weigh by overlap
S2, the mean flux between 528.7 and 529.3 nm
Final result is 1.42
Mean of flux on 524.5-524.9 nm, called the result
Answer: 1.27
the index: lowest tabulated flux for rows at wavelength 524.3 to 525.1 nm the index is 1.23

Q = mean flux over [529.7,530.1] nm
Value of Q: 1.25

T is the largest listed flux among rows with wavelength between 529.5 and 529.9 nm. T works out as 1.11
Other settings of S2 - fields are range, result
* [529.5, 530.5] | 1.29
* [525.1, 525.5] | 1.3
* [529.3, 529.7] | 1.16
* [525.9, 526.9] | 1.18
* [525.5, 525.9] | 1.19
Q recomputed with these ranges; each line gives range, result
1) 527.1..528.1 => 1.19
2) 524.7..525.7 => 1.29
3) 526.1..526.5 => 1.18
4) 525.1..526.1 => 1.24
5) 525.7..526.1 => 1.17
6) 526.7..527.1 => 1.17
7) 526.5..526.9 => 1.17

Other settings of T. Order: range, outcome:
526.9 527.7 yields 1.2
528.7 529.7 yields 1.54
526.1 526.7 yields 1.23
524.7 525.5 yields 1.31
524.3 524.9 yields 1.44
